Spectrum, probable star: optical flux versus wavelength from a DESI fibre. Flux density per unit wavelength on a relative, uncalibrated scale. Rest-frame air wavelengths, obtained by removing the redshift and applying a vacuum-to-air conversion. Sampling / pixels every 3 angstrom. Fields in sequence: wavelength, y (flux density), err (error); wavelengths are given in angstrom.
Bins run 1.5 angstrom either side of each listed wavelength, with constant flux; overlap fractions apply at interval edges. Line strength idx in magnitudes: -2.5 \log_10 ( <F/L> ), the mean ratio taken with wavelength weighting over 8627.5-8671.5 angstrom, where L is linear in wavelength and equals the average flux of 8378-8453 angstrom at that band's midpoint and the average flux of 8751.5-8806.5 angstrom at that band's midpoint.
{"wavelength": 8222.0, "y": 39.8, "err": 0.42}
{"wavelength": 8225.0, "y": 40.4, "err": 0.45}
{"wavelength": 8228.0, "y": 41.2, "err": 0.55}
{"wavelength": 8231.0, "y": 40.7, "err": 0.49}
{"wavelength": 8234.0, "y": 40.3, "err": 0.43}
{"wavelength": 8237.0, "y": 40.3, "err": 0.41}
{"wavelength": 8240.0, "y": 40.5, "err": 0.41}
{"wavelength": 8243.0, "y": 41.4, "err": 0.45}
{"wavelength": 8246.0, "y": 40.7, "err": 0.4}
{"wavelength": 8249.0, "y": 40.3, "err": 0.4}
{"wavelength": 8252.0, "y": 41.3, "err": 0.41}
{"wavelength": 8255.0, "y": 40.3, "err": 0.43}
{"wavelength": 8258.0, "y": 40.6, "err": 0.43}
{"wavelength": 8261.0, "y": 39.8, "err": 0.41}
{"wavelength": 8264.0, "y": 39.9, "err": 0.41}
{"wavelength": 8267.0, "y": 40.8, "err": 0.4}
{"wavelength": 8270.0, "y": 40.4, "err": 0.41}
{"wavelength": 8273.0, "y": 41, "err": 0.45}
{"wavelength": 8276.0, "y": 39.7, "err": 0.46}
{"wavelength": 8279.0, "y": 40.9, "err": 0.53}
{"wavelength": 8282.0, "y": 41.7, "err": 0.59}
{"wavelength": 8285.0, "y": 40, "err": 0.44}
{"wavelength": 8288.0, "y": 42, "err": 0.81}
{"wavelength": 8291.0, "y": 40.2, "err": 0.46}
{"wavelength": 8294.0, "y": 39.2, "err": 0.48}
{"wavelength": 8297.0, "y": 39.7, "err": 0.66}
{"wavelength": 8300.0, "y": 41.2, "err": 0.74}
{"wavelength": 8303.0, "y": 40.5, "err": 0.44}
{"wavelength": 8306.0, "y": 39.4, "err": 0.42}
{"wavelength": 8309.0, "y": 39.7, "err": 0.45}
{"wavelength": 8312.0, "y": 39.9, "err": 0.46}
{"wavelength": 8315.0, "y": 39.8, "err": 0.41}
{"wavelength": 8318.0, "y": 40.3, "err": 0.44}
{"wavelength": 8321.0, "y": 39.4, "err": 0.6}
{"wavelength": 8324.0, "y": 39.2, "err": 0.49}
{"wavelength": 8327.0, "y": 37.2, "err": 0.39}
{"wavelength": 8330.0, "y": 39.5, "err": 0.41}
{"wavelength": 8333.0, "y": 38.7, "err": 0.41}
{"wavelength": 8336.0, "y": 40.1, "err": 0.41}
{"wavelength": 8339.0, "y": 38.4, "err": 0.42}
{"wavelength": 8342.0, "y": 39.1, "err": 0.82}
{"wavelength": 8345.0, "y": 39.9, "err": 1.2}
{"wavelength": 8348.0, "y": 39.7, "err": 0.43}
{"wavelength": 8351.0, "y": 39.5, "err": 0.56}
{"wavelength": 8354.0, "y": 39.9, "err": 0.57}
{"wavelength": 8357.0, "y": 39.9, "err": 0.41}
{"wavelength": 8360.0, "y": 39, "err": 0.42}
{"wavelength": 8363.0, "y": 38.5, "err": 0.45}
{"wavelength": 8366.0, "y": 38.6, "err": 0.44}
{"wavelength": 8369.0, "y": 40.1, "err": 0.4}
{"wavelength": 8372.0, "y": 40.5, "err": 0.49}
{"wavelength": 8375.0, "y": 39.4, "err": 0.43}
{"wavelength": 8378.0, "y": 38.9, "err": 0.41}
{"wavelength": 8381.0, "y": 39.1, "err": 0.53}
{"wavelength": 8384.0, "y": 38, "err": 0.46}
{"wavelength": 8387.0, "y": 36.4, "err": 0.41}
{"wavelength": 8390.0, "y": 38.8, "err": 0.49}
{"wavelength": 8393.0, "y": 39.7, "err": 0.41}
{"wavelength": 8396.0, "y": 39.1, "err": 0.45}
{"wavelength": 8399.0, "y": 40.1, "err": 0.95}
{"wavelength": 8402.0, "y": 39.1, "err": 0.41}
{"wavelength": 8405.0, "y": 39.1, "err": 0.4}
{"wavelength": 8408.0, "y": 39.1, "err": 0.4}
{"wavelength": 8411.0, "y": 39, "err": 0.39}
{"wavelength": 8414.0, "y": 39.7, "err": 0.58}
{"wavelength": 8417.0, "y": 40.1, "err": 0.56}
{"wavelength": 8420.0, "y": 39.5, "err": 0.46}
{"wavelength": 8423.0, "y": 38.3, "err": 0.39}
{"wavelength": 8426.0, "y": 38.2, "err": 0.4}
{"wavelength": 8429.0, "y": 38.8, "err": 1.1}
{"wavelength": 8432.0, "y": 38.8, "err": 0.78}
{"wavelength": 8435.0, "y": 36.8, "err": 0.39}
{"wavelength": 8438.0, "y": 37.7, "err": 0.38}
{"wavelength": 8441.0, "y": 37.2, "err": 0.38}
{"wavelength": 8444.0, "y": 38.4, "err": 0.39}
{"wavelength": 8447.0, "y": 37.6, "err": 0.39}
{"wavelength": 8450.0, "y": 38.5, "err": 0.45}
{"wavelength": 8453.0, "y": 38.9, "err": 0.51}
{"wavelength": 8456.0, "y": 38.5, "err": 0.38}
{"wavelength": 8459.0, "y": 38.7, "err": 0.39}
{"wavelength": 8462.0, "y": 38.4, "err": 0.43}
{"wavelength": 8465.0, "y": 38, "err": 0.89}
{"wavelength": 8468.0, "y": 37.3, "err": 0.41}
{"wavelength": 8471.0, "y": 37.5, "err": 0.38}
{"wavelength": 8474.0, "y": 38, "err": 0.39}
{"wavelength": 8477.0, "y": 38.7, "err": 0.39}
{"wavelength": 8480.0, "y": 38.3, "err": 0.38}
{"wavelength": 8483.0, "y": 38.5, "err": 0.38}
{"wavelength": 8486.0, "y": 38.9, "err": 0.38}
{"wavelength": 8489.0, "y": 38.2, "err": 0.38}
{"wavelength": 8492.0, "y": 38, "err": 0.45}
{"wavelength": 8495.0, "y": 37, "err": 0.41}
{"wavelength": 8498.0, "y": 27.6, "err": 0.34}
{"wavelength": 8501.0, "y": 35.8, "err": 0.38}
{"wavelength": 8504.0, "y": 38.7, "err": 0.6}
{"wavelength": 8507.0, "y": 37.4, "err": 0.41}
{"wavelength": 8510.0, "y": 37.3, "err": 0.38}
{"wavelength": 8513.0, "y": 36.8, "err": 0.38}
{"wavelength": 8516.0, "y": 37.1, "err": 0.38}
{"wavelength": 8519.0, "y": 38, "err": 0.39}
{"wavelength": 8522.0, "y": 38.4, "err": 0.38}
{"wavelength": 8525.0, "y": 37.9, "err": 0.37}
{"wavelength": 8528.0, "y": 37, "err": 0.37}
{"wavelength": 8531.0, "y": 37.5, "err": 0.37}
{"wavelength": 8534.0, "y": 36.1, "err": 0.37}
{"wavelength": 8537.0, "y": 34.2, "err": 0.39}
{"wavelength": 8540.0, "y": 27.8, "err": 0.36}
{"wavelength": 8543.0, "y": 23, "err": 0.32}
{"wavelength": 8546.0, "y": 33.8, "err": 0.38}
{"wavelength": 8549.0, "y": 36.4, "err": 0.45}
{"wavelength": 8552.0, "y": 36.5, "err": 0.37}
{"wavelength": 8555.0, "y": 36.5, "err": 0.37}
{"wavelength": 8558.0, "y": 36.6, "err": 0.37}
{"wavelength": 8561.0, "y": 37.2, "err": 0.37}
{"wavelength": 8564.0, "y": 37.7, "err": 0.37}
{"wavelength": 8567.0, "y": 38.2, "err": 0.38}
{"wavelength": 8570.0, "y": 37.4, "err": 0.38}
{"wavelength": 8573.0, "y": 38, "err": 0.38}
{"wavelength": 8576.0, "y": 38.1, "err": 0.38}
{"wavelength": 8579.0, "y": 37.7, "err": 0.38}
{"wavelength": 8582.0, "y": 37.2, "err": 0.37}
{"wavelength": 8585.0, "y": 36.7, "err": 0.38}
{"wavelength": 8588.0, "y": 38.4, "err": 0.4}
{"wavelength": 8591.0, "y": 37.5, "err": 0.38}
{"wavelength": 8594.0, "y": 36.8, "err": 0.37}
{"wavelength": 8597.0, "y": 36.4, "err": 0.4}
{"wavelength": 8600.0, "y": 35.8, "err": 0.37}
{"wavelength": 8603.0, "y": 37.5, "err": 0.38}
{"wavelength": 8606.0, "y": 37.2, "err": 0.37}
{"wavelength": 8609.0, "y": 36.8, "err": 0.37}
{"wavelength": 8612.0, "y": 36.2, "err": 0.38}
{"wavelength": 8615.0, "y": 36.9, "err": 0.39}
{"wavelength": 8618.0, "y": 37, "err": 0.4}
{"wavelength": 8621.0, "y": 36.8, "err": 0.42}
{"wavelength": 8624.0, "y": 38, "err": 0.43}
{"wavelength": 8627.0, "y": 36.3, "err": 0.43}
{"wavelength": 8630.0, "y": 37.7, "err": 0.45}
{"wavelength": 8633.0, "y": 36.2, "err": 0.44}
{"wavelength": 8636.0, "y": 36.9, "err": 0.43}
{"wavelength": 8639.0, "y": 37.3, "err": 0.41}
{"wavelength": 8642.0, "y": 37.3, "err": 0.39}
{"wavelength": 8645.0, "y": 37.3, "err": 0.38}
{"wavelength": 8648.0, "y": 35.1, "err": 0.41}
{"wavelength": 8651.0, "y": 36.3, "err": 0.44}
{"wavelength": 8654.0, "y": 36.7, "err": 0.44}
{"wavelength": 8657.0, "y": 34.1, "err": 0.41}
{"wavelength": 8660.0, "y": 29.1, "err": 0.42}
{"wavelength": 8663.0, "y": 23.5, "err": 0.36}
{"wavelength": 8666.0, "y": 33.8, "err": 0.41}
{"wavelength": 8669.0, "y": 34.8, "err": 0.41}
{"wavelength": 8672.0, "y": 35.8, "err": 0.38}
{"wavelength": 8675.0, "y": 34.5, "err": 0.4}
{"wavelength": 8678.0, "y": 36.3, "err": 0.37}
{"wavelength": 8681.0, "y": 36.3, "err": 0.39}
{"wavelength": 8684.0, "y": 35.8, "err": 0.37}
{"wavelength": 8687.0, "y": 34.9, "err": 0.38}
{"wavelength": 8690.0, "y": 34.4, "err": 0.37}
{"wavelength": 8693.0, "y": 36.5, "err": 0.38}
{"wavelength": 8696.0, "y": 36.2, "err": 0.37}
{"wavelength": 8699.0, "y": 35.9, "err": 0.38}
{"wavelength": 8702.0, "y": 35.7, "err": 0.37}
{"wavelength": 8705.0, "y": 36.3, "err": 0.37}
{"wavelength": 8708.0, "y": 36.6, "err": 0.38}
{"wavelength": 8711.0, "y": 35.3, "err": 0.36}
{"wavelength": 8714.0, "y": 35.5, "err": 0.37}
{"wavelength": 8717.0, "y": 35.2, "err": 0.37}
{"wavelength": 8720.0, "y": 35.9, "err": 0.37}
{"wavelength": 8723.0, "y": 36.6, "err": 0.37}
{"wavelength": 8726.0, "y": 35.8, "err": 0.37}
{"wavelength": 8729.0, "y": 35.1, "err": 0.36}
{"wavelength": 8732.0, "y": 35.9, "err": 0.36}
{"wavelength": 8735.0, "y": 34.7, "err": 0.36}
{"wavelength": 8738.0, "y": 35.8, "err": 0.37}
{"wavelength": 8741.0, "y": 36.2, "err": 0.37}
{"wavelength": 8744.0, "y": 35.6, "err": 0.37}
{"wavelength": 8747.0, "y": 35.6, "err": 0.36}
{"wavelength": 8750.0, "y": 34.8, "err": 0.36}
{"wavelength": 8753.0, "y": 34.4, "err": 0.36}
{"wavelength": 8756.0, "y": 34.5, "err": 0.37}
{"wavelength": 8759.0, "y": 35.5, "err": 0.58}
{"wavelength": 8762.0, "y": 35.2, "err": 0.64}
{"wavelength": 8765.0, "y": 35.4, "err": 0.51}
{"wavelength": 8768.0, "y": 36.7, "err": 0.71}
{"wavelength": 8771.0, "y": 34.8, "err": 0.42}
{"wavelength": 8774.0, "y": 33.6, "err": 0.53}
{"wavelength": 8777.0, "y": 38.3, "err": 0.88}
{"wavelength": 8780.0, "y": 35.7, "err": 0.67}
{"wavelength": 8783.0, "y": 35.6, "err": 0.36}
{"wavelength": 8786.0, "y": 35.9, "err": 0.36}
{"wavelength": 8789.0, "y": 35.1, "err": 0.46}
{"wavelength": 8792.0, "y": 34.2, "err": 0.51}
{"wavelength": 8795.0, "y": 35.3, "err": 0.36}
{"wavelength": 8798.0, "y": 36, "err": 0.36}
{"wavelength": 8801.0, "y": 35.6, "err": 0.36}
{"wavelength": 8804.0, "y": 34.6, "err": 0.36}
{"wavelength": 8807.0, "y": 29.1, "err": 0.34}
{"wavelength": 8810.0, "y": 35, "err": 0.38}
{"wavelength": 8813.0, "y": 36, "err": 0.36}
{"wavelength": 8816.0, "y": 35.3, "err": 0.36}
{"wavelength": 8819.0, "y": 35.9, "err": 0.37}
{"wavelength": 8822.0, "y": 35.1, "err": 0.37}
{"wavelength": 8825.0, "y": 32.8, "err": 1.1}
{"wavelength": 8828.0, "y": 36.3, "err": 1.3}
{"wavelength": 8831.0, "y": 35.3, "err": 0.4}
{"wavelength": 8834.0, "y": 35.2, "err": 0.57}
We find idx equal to 0.05 mag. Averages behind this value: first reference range 38.6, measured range 34.8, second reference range 35.2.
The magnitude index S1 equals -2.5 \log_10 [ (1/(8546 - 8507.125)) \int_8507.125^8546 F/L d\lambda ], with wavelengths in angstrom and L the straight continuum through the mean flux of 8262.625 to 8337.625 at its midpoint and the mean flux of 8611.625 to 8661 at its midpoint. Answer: 0.07 mag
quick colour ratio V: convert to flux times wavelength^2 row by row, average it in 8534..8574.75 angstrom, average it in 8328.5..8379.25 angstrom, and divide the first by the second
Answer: 0.93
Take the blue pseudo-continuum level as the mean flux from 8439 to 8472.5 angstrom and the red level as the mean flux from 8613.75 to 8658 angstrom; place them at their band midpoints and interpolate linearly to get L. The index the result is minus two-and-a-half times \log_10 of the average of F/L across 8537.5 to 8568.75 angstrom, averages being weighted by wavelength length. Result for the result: 0.089 mag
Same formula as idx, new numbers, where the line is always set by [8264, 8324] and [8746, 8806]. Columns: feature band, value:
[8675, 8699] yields 0.02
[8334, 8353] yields 0.01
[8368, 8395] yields 0.01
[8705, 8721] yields 0.01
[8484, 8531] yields 0.03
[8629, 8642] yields -0.01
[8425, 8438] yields 0.02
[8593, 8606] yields 0.01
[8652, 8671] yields 0.13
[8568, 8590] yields -0.01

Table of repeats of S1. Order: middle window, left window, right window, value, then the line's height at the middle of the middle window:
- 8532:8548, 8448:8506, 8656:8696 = 0.16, 36.4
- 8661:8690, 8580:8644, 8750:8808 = 0.07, 36.3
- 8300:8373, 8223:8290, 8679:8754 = 0.01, 39.8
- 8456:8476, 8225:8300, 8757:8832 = 0.01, 38.5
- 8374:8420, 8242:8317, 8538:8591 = -0.02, 38.5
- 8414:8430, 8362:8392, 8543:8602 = -0.02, 38.3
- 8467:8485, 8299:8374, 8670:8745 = 0.00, 38.1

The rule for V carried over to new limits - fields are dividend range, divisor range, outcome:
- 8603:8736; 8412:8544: 1.00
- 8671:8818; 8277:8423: 0.98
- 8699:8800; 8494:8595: 1.03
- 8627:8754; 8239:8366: 0.97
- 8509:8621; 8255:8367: 0.97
